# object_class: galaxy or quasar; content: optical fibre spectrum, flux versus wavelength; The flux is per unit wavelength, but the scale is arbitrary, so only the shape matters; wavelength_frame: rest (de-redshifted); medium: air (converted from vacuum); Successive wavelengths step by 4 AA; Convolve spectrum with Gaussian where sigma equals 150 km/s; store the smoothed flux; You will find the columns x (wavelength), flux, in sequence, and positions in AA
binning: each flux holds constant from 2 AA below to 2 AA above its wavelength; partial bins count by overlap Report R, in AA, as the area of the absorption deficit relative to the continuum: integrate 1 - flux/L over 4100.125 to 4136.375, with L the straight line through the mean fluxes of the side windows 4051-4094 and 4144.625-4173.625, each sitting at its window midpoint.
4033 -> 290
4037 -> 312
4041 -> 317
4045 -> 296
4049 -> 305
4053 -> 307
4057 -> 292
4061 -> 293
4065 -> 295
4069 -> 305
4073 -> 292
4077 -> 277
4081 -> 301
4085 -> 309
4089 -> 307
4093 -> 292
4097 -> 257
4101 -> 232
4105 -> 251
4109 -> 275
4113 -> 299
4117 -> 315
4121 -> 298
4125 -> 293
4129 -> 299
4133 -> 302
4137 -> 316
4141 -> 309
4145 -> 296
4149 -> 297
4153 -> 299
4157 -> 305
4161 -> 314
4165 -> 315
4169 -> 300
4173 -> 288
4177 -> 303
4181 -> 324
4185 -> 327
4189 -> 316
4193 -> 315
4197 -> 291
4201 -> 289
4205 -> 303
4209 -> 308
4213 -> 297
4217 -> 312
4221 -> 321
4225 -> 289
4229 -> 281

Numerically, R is 1.51 AA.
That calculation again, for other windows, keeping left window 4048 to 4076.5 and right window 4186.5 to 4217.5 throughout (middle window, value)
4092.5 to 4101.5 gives 1.2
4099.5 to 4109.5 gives 1.6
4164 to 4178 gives 0.1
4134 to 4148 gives -0.2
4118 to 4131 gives 0.1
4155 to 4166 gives -0.3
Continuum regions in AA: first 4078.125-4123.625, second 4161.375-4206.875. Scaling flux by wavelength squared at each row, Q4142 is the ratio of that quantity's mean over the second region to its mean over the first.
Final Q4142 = 1.12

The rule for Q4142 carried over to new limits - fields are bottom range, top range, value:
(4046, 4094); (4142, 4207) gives 1.08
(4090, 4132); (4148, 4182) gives 1.11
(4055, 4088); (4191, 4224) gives 1.10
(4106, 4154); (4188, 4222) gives 1.06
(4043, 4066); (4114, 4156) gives 1.05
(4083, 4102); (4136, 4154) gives 1.10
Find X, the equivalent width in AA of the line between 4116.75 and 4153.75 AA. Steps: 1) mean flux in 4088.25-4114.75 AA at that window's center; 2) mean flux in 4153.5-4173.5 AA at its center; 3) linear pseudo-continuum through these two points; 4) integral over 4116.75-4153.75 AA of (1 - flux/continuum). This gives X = -1.6 AA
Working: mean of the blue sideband 271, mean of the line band 302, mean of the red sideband 305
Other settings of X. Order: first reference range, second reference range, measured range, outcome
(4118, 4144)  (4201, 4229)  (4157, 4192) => -0.9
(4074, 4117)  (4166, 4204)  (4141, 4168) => -0.6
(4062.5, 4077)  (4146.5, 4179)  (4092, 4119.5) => 2.2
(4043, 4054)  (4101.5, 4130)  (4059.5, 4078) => 0.3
